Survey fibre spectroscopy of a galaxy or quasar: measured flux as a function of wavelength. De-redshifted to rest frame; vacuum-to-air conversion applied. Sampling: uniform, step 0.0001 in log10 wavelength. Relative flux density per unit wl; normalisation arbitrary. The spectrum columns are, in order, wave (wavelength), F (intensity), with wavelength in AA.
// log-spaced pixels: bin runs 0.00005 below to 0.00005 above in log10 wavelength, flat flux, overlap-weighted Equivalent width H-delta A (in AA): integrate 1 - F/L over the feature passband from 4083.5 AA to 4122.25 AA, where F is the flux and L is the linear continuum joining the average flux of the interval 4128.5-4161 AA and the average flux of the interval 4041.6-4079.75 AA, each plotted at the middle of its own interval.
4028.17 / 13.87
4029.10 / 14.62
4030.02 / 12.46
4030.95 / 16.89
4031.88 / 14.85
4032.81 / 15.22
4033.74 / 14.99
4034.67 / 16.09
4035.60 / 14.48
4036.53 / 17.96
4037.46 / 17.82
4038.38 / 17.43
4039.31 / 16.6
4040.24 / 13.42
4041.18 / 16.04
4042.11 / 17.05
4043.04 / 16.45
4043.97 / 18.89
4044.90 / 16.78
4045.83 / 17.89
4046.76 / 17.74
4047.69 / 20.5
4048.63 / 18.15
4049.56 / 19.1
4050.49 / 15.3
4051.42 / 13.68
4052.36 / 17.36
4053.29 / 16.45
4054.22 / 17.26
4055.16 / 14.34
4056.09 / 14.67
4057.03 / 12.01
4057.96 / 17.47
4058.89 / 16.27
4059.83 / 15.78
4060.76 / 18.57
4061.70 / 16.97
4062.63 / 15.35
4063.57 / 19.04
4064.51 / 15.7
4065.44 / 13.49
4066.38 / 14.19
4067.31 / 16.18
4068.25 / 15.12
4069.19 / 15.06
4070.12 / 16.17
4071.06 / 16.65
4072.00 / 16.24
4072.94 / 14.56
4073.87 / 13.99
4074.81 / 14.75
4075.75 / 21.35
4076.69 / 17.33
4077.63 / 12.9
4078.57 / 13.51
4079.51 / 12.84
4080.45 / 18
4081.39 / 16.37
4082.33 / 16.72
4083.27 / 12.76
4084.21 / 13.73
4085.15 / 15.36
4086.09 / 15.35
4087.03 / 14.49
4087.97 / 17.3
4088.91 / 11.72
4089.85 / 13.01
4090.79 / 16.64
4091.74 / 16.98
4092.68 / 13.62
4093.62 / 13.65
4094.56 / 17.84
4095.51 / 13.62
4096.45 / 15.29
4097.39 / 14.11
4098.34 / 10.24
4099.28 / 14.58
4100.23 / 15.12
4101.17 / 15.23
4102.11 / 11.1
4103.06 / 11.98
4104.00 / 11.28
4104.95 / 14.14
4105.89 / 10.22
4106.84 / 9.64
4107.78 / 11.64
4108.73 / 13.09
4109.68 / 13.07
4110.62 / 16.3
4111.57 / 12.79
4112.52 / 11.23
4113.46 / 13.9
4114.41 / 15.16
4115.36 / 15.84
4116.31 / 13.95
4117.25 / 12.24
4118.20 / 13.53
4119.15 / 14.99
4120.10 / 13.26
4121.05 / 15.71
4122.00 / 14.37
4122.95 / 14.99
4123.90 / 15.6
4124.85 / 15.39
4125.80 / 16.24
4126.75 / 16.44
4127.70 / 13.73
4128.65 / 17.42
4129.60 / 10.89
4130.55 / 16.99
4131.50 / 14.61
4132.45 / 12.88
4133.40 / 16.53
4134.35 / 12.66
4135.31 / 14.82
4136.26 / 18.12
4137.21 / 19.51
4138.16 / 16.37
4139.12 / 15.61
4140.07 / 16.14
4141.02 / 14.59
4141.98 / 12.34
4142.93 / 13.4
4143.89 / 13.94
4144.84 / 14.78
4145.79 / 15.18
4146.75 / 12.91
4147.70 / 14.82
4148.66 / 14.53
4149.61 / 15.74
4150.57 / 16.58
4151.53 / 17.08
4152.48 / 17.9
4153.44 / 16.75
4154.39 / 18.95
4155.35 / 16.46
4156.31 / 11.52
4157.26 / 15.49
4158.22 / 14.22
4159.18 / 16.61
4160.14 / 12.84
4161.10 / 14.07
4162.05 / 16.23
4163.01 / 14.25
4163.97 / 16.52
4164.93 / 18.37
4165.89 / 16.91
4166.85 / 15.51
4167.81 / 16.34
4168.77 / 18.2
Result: 4.7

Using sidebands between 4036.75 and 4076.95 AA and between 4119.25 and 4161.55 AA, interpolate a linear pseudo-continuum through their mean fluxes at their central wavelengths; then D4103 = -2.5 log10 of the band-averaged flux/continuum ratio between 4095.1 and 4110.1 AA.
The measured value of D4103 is 0.23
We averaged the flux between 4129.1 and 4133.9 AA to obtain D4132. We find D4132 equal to 14.4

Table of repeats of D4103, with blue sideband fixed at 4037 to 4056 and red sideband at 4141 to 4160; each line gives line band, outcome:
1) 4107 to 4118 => 0.17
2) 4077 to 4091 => 0.11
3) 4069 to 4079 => 0.05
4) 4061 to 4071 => 0.05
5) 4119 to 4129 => 0.02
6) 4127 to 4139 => 0.00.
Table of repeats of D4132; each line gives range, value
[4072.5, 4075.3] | 14.5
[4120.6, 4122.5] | 15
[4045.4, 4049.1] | 18.6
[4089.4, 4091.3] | 14.8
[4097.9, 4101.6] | 13.8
